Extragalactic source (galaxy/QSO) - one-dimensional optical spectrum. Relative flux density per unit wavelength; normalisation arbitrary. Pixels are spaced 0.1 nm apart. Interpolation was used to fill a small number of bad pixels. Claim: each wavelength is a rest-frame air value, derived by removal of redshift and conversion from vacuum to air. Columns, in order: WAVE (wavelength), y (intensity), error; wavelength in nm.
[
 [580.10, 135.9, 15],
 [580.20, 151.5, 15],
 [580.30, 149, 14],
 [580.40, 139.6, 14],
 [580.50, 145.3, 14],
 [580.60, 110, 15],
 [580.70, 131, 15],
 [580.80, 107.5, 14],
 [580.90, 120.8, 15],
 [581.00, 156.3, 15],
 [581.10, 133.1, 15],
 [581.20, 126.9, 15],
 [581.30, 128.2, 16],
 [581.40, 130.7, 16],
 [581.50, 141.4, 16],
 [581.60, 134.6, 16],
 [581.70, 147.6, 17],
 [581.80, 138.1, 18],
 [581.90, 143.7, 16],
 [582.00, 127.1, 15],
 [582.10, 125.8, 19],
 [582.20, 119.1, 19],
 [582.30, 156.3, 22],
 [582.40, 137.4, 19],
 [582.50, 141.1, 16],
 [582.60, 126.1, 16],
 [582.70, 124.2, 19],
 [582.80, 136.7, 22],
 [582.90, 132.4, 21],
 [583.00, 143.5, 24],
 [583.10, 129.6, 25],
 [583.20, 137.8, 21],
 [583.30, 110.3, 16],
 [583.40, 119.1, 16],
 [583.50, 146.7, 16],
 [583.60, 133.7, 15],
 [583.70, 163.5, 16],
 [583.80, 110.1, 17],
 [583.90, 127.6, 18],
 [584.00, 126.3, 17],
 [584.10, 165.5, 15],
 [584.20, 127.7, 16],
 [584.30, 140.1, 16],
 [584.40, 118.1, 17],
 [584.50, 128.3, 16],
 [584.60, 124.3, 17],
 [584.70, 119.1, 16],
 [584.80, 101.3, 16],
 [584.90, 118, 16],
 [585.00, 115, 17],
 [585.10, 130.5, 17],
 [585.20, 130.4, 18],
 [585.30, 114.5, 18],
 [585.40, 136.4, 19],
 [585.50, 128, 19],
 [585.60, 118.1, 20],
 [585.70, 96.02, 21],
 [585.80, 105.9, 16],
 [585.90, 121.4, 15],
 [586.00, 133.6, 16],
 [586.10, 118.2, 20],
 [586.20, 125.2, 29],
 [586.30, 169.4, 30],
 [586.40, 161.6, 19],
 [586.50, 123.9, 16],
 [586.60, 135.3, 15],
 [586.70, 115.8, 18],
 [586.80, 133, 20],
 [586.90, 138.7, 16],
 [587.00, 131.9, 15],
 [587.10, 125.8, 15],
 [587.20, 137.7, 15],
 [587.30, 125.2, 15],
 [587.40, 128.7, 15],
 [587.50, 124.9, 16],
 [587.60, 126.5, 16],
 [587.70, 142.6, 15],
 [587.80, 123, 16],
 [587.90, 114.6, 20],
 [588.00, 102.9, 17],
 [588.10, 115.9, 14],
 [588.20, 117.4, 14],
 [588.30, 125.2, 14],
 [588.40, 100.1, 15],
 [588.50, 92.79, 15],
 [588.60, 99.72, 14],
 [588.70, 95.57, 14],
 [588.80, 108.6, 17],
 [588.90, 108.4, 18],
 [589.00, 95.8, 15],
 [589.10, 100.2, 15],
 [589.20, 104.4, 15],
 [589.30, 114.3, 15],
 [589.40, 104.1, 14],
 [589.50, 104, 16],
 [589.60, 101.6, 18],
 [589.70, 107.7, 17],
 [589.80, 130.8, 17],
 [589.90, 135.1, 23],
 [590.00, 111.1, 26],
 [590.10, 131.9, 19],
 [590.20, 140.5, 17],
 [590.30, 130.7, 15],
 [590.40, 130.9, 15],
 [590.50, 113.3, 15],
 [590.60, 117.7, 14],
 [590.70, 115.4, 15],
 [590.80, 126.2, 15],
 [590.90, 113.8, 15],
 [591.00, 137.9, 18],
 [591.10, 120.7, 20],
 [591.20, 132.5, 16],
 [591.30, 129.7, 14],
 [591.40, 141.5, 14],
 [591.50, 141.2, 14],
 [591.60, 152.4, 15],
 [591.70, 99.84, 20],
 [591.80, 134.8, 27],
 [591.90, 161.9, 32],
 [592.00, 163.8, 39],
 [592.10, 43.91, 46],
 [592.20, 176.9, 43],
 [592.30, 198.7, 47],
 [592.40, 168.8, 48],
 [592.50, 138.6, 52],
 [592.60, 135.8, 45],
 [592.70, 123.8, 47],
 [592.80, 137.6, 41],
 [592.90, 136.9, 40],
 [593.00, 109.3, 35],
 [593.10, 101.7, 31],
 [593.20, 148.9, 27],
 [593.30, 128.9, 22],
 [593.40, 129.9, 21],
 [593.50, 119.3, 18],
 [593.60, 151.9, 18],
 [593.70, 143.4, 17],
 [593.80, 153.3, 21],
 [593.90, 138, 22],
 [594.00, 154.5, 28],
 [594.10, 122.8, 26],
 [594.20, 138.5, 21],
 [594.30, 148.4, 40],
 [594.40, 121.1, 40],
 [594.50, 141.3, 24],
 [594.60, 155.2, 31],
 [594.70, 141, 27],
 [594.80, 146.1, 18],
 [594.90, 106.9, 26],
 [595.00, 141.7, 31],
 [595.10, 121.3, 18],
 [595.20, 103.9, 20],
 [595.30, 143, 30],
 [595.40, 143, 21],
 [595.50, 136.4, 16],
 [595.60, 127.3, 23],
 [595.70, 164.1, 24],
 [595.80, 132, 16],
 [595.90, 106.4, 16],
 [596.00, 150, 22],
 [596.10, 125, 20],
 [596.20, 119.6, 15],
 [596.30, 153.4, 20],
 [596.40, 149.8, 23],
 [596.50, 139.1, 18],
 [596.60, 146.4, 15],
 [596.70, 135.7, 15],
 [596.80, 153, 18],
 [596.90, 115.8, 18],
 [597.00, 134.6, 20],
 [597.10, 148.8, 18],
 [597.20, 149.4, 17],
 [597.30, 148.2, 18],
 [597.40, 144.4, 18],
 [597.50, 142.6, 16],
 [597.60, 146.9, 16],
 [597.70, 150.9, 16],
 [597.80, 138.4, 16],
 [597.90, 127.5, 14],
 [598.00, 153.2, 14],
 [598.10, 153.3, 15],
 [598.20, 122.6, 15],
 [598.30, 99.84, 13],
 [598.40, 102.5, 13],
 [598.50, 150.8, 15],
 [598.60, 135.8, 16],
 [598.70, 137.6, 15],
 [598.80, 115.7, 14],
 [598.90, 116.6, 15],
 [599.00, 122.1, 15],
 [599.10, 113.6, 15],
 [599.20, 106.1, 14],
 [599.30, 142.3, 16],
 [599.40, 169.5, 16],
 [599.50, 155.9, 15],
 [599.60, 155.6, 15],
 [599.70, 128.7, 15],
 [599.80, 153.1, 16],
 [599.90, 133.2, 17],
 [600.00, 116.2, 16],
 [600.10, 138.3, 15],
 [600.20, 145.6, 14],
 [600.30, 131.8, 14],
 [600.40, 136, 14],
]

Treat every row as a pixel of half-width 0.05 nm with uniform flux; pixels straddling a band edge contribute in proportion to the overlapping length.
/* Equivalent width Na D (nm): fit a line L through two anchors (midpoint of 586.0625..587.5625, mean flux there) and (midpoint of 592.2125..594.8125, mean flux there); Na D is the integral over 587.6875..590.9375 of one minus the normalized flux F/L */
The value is 0.519 nm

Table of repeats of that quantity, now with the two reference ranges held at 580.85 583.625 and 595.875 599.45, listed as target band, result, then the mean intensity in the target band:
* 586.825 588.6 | 0.170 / 122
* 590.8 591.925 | 0.020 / 132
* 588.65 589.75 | 0.249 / 104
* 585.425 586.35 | 0.068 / 124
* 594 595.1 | -0.011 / 136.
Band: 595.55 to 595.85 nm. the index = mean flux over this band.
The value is 141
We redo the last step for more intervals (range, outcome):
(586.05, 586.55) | 140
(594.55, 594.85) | 147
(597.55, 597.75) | 149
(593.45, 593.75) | 138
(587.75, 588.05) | 113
